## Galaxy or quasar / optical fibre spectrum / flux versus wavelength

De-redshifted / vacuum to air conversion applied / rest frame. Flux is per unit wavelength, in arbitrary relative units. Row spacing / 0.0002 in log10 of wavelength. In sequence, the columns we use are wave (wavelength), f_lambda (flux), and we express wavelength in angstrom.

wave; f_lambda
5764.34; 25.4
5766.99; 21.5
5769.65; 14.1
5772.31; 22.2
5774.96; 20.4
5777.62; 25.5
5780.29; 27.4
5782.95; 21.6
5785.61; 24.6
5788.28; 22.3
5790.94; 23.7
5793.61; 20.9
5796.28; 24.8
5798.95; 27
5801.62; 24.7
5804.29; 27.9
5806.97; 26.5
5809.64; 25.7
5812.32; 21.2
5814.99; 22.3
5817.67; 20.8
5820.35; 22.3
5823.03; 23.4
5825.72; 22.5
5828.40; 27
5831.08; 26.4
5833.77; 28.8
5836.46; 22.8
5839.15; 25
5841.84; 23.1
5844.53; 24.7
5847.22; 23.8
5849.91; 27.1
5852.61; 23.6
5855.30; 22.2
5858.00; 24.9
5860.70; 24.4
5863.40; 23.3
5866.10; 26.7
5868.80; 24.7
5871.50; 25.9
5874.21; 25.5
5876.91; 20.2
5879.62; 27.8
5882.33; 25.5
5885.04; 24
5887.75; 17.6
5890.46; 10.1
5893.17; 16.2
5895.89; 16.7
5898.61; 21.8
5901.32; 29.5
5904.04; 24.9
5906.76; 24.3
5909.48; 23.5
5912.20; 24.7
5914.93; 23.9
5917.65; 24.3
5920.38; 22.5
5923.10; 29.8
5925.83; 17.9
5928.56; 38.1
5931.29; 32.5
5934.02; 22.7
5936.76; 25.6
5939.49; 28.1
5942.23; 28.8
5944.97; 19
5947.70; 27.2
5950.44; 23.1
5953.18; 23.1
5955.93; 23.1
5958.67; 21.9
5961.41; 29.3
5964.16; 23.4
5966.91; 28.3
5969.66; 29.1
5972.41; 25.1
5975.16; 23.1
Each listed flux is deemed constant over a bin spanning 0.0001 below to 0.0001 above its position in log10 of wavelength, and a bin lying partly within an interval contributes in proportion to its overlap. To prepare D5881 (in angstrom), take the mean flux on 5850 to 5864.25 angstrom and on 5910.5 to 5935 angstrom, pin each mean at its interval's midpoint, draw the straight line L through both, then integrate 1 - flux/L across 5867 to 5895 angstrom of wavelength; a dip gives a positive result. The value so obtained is 3.4 angstrom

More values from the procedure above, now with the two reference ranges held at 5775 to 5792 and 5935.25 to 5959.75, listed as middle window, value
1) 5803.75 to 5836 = -0.55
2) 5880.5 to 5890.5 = 1.37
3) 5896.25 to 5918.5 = 0.05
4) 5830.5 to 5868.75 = -0.97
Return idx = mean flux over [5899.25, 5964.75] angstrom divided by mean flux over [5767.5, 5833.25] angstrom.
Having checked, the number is 1.08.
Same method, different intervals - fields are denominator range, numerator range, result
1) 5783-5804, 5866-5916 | 0.94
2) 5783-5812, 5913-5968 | 1.04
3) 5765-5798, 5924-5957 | 1.15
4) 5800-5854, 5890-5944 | 1.00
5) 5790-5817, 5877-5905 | 0.87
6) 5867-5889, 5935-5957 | 1.03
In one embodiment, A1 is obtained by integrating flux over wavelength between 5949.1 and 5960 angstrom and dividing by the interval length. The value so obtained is 22.8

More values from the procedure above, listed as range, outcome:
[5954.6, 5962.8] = 24.8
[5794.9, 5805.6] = 26.1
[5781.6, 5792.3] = 23.1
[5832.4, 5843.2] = 24.9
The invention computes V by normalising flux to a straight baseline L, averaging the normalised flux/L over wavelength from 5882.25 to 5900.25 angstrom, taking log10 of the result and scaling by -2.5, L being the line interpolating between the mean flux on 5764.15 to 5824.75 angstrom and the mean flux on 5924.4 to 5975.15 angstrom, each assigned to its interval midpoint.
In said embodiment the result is 0.32 mag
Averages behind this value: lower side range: 23.3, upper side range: 25.8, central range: 18.5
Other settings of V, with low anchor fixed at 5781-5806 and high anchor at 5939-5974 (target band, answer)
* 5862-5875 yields -0.02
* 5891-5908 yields 0.15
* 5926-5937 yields -0.15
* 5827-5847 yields -0.03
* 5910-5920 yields 0.04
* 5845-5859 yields 0.01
